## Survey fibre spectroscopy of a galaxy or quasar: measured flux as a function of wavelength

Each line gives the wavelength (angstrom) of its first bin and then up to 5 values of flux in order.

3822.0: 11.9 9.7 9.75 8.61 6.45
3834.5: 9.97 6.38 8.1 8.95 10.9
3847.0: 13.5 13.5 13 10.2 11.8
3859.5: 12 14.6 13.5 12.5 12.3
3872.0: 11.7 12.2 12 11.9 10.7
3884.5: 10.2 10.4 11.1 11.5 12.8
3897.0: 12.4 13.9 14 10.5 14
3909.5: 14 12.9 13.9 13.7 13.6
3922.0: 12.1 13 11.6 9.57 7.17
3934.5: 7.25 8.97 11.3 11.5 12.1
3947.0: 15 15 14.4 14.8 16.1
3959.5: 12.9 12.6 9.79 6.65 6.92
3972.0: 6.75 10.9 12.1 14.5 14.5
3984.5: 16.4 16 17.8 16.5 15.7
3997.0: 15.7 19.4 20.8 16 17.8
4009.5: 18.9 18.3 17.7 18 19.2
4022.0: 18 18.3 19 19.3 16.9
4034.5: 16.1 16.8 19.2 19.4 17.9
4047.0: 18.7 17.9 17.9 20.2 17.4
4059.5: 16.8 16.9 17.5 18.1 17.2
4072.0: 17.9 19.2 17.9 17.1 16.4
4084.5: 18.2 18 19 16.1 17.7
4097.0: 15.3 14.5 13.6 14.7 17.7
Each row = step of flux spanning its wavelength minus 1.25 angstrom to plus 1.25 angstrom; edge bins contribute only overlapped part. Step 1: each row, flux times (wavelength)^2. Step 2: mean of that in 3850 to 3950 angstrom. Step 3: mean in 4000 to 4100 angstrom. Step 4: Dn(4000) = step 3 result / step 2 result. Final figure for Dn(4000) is 1.60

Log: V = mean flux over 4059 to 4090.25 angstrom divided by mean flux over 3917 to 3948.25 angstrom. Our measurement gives 1.58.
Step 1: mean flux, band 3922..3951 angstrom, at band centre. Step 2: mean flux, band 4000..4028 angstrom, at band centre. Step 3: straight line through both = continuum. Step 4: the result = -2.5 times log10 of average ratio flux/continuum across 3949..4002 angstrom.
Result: 0.08 mag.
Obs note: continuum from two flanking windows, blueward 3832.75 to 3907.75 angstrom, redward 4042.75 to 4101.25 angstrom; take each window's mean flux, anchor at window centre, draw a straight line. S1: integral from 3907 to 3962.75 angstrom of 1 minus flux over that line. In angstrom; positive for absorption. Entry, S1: 4.35 angstrom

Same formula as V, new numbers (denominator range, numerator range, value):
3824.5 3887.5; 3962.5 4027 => 1.40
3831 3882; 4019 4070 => 1.60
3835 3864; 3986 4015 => 1.57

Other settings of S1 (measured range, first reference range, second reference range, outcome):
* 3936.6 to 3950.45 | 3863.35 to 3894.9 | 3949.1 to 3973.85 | -1.1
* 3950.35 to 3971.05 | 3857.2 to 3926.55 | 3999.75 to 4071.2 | 4.6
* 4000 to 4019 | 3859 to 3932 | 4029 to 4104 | -3.1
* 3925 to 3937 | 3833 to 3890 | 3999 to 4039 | 4.3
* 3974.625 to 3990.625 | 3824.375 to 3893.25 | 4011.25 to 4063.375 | 1.0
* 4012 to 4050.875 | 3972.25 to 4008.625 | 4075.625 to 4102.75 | -4.7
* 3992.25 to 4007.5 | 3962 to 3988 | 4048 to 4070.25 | -4.7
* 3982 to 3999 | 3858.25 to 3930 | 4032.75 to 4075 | -0.7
